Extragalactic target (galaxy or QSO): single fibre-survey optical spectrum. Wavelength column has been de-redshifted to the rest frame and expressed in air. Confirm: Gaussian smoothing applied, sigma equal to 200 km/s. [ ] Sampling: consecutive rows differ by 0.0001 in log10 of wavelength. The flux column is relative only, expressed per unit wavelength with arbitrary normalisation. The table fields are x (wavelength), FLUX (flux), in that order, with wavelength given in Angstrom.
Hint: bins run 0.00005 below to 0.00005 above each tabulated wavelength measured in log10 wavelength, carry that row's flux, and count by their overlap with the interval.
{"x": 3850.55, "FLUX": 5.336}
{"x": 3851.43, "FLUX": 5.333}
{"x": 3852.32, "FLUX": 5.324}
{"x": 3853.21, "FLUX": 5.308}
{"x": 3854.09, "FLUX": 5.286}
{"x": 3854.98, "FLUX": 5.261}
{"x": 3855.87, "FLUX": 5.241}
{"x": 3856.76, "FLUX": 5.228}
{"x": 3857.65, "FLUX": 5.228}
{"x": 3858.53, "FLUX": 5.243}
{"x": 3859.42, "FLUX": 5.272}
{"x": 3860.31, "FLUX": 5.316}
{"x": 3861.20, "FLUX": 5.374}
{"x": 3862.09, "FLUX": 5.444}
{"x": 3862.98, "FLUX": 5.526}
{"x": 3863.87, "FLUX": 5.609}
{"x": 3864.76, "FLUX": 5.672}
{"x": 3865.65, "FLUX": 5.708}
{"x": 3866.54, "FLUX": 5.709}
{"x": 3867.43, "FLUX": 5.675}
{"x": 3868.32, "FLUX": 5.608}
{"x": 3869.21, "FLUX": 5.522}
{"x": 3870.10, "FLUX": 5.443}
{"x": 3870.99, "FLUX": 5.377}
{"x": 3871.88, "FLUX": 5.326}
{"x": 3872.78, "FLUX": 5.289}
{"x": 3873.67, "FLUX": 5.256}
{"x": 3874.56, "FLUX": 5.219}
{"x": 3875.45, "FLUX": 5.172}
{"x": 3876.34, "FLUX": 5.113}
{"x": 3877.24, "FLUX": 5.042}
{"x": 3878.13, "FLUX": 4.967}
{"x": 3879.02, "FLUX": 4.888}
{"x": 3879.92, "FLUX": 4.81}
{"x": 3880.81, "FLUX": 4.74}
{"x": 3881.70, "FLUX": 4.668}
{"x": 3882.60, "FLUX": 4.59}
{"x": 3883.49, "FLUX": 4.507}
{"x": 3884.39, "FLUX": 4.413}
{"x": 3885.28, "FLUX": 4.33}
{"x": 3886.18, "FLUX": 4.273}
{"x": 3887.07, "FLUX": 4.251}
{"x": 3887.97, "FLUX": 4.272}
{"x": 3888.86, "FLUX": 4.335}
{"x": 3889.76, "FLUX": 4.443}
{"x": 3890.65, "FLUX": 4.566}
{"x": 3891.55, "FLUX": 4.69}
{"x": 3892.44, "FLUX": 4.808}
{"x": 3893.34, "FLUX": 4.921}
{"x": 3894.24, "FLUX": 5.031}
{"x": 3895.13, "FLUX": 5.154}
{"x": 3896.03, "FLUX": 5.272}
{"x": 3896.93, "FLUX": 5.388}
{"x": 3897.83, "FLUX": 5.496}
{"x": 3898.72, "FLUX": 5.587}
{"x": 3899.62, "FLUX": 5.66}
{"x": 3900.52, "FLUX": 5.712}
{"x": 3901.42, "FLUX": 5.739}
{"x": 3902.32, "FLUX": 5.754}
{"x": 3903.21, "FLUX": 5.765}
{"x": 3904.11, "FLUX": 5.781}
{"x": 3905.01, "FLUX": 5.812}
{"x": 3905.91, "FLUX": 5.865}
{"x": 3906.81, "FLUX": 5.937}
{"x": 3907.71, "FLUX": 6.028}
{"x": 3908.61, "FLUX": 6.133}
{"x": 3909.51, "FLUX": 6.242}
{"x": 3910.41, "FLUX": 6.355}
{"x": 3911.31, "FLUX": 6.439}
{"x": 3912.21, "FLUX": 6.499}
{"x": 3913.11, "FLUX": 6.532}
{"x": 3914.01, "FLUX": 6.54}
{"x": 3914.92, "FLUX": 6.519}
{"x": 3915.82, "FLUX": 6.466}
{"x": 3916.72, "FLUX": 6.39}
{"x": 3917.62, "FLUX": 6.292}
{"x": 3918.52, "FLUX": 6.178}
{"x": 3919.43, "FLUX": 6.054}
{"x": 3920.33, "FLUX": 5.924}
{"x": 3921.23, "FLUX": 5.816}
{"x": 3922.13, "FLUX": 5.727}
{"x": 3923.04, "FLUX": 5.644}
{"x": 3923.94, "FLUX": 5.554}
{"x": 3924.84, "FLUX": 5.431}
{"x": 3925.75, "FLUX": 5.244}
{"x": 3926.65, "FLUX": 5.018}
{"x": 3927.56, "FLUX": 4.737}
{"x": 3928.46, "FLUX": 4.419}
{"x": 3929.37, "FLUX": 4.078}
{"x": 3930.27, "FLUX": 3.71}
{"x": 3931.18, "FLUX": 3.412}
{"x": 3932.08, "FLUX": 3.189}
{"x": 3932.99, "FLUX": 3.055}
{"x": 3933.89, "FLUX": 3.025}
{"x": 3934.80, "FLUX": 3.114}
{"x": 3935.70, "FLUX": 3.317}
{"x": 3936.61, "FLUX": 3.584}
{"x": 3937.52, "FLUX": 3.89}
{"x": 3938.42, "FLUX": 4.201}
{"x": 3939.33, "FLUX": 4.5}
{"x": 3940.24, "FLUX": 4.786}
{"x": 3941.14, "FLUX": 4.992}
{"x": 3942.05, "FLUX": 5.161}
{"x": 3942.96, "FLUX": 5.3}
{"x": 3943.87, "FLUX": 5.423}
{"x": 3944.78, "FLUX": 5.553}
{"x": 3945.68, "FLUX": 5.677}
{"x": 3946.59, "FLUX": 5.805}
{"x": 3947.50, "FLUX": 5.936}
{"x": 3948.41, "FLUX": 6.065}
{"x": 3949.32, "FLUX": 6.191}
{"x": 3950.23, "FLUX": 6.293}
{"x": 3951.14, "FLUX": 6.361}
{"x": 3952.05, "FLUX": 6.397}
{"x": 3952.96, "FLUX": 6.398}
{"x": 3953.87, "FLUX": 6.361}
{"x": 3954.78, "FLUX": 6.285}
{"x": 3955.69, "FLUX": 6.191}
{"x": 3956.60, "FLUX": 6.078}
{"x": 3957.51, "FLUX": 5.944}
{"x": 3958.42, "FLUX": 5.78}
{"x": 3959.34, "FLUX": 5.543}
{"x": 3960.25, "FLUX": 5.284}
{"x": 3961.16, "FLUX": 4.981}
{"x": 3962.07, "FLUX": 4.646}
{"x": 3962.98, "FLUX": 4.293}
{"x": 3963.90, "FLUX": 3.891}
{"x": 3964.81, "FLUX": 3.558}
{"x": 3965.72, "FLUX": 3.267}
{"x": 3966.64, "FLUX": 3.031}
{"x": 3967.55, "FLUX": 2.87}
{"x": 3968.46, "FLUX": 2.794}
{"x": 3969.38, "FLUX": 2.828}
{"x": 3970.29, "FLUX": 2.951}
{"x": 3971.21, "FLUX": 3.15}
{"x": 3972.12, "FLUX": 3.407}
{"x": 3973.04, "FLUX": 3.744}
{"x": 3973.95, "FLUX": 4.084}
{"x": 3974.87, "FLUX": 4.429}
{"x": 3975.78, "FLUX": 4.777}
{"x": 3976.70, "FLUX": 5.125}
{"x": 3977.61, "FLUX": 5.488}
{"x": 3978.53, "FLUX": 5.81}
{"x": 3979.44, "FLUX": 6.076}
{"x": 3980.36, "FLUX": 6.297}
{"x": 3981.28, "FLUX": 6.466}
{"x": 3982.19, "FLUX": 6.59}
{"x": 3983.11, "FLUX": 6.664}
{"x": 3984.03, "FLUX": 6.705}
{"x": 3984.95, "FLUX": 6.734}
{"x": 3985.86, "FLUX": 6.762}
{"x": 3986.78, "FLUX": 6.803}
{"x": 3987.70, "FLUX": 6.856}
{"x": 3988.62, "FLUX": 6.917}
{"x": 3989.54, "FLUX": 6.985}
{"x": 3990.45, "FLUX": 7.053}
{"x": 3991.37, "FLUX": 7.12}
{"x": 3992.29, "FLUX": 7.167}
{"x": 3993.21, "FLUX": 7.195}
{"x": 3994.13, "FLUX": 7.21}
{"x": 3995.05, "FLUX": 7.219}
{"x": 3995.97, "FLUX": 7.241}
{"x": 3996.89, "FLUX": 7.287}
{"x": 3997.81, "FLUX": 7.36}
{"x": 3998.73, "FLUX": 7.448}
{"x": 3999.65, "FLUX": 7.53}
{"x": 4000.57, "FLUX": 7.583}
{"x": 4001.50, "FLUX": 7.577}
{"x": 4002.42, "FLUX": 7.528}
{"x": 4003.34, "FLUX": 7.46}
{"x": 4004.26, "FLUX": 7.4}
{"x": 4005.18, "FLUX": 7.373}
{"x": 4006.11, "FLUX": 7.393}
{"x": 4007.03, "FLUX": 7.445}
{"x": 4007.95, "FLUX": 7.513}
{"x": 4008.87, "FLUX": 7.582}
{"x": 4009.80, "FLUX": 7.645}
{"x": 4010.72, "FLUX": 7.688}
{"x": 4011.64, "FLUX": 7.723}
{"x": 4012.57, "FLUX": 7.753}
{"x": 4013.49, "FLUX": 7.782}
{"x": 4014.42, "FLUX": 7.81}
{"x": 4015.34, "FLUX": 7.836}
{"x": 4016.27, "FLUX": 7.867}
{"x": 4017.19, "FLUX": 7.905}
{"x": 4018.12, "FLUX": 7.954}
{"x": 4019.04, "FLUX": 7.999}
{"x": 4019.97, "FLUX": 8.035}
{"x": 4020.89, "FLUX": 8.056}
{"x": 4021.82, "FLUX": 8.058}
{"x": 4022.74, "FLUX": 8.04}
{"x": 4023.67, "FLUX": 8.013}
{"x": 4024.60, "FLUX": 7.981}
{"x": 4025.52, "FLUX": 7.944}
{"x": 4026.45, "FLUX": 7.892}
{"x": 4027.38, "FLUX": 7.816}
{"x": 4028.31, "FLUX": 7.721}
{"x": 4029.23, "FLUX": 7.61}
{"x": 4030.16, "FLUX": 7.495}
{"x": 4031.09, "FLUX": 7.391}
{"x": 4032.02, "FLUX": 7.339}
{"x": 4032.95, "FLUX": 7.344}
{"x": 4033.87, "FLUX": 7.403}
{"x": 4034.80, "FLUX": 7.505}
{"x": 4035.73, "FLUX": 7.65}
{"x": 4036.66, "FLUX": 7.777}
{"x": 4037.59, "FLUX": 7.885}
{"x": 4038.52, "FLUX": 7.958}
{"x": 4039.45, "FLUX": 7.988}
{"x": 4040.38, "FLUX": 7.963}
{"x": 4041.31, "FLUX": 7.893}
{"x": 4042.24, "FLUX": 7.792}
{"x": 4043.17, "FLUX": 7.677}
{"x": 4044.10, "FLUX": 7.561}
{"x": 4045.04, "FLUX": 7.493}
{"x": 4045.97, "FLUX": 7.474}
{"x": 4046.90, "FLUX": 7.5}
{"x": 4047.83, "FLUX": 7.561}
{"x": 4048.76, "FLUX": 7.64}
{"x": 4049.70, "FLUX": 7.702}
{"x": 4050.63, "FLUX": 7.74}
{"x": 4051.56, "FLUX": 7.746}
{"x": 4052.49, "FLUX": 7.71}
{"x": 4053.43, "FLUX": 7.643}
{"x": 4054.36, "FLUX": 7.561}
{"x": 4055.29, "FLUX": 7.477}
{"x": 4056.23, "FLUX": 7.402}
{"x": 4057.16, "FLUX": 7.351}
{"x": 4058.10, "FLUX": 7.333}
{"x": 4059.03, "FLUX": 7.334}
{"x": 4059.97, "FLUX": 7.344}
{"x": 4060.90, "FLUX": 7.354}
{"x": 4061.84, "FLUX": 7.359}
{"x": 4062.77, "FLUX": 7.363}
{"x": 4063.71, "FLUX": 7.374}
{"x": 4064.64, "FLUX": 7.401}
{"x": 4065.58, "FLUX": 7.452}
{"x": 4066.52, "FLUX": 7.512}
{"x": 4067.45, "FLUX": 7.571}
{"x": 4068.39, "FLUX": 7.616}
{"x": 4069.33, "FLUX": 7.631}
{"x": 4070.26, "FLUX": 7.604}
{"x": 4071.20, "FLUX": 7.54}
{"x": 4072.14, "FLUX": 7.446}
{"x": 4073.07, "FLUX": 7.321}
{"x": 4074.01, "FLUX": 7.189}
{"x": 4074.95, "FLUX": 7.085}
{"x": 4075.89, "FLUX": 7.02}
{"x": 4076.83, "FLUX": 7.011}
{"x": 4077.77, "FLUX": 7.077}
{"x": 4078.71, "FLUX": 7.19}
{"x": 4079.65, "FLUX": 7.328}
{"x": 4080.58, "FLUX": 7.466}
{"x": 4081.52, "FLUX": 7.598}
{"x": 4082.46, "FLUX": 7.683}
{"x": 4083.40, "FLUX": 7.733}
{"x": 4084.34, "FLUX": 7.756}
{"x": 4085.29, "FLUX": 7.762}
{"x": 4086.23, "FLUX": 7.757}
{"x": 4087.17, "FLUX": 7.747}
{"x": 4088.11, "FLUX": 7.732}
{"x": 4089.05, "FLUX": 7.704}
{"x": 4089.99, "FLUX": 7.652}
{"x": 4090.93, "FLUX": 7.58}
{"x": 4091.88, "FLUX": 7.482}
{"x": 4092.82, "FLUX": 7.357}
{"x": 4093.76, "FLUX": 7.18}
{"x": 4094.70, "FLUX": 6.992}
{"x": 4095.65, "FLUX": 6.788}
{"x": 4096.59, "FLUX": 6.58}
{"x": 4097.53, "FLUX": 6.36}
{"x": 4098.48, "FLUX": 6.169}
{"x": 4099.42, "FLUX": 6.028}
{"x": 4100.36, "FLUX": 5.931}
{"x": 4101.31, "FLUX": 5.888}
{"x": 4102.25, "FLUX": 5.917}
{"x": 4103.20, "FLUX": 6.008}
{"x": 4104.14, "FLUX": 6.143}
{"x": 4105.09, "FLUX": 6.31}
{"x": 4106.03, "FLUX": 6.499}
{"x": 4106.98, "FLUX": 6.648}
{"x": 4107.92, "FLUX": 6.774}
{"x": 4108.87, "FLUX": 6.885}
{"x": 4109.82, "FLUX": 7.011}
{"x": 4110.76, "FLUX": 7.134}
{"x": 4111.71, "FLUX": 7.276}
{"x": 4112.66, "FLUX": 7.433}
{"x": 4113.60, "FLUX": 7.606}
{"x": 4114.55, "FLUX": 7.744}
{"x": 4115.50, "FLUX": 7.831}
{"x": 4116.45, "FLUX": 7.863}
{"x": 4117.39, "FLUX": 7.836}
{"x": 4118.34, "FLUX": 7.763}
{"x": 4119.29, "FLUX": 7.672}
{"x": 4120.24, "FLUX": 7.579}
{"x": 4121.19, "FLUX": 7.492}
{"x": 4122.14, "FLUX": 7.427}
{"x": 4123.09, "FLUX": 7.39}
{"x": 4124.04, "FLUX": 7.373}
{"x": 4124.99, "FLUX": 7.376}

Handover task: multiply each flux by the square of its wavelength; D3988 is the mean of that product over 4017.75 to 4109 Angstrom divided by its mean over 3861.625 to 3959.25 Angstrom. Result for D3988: 1.50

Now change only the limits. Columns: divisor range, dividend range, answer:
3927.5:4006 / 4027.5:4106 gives 1.40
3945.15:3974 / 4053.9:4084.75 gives 1.60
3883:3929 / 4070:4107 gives 1.41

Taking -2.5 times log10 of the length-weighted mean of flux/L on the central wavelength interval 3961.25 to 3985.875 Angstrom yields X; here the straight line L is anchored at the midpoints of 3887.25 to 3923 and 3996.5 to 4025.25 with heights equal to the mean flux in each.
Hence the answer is 0.447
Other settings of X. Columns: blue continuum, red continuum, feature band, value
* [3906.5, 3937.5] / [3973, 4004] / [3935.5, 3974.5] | 0.217 mag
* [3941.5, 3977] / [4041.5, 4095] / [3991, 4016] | -0.247 mag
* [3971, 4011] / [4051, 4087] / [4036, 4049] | -0.082 mag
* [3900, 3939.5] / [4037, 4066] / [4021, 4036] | -0.078 mag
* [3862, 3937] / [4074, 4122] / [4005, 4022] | -0.223 mag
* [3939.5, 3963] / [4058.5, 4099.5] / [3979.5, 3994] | -0.110 mag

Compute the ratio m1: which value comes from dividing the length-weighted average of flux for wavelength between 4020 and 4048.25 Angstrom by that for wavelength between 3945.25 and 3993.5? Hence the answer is 1.4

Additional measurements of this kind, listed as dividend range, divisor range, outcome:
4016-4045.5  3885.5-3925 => 1.39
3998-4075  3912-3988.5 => 1.48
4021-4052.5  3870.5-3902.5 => 1.55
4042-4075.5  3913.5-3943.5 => 1.53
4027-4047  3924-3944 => 1.80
